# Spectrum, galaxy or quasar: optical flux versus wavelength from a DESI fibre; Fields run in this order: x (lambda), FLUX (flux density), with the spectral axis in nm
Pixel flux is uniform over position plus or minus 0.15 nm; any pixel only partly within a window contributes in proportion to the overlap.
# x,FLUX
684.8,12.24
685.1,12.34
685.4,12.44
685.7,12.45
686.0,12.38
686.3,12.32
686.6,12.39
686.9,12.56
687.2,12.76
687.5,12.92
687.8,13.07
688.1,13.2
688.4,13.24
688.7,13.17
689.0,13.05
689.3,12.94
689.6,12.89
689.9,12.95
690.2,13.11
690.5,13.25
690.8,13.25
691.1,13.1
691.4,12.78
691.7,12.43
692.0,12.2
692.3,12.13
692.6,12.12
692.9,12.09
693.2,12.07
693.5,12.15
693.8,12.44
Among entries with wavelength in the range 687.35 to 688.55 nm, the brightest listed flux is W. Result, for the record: 13.24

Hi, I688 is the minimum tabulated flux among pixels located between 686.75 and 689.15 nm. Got 12.56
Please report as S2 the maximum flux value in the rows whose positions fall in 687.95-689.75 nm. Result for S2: 13.24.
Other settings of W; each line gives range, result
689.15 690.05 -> 12.95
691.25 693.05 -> 12.78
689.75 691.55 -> 13.25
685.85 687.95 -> 13.07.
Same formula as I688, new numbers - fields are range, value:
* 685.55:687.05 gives 12.32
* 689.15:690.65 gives 12.89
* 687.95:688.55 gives 13.2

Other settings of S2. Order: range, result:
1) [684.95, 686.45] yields 12.45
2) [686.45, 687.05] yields 12.56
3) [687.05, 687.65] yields 12.92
